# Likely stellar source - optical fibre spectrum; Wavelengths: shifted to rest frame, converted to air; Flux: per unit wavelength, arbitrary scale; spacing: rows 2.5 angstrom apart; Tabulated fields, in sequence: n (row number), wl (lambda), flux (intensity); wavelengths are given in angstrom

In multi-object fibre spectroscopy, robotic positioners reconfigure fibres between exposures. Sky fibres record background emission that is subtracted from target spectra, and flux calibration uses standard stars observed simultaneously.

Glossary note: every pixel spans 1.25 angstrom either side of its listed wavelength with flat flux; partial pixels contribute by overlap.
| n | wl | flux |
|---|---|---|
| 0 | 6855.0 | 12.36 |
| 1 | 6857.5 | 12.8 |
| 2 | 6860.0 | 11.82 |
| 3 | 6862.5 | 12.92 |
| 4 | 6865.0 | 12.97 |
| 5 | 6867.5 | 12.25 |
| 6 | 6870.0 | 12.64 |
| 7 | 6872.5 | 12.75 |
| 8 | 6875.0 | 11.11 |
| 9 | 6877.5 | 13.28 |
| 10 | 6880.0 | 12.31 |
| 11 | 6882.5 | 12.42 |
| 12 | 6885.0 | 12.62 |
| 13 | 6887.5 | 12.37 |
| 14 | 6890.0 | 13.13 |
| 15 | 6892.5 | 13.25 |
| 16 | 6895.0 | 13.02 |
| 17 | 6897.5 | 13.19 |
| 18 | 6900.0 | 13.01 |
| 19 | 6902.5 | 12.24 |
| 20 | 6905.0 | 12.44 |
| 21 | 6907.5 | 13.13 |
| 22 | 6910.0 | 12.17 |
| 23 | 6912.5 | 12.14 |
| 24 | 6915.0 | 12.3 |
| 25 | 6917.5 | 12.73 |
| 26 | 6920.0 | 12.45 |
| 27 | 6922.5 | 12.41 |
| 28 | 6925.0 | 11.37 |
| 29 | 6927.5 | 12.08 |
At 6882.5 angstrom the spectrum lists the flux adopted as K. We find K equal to 12.42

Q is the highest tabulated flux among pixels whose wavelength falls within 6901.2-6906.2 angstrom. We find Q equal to 12.44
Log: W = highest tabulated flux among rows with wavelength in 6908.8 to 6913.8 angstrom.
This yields 12.17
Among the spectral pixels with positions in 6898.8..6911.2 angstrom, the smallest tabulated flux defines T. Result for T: 12.17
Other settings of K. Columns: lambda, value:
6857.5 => 12.8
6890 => 13.13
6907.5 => 13.13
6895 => 13.02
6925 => 11.37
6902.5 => 12.24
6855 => 12.36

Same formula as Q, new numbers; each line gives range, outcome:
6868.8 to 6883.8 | 13.28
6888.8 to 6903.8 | 13.25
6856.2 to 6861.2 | 12.8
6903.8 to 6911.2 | 13.13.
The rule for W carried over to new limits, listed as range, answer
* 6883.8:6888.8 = 12.62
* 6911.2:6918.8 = 12.73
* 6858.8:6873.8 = 12.97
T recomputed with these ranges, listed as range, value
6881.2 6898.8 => 12.37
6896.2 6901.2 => 13.01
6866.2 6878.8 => 11.11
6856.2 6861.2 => 11.82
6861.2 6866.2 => 12.92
